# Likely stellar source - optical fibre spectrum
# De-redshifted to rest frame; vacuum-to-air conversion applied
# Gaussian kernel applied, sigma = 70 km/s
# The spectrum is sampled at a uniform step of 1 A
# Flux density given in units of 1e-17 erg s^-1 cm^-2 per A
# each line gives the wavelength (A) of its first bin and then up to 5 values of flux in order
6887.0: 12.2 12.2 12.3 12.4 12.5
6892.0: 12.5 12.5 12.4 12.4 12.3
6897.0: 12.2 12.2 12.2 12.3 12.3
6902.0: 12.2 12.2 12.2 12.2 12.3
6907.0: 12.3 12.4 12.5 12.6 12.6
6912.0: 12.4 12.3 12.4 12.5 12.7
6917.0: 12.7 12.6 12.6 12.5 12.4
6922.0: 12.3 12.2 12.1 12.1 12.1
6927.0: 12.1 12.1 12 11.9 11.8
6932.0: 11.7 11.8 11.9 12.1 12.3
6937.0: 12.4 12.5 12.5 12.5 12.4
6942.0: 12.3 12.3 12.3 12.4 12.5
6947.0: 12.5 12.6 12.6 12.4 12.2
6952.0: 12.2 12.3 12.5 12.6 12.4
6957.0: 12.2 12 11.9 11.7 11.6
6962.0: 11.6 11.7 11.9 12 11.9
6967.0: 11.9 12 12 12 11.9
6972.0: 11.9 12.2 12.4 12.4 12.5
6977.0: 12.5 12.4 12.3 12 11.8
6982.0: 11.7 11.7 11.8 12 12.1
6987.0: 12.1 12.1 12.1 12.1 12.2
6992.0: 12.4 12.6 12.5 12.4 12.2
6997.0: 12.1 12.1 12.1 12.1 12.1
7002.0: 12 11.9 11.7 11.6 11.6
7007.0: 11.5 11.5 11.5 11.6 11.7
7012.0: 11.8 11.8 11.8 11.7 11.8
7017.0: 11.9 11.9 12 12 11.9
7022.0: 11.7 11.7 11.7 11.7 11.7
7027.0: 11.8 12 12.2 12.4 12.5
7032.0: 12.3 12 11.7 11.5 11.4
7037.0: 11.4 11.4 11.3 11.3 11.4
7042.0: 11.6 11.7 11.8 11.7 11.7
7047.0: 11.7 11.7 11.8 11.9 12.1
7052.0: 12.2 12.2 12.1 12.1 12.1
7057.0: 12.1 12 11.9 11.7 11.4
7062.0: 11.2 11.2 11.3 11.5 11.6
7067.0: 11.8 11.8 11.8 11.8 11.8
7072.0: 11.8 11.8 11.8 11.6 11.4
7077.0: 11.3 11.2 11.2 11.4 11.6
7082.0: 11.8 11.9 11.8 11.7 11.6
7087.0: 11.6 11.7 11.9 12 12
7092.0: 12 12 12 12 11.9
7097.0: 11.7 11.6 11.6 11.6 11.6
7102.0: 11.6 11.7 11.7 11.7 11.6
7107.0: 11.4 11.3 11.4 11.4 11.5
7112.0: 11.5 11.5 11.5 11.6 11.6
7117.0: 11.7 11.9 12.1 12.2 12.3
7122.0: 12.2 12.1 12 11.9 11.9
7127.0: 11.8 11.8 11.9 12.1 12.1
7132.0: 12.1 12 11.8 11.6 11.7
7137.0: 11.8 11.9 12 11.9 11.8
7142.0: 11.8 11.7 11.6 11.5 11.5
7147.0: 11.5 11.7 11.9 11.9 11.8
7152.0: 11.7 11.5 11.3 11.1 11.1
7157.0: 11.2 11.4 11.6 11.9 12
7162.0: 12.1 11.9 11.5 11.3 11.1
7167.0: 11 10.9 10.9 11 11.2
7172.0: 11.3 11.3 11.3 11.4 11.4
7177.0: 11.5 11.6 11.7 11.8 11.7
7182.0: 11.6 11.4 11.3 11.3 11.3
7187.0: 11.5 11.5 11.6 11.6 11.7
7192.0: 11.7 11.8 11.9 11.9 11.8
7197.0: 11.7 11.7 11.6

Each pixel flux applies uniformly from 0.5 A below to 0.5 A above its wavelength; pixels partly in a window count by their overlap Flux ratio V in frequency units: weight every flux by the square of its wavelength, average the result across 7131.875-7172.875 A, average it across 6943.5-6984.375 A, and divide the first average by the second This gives 1.0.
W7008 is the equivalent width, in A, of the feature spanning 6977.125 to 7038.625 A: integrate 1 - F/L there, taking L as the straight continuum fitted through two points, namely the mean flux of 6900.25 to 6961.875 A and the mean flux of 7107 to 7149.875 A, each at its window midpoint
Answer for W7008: 0.8 A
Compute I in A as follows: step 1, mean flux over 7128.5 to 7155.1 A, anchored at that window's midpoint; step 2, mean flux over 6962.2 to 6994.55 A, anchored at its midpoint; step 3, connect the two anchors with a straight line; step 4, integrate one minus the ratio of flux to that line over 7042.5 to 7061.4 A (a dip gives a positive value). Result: 0.1 A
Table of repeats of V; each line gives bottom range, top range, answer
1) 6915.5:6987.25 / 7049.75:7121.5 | 1.00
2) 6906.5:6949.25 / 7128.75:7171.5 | 1.00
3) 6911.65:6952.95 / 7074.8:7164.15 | 1.01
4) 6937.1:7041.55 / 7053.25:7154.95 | 1.01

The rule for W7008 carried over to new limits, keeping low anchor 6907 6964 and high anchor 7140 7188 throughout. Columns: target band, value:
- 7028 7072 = 0.4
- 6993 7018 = 0.3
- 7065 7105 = 0.2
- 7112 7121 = -0.1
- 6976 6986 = 0.0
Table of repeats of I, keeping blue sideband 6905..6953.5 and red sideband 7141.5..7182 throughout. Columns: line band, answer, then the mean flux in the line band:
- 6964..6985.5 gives 0.2 A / 12.1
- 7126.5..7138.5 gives -0.3 A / 11.9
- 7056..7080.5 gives 0.4 A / 11.6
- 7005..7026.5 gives 0.5 A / 11.7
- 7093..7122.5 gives -0.1 A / 11.7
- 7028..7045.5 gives 0.3 A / 11.7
